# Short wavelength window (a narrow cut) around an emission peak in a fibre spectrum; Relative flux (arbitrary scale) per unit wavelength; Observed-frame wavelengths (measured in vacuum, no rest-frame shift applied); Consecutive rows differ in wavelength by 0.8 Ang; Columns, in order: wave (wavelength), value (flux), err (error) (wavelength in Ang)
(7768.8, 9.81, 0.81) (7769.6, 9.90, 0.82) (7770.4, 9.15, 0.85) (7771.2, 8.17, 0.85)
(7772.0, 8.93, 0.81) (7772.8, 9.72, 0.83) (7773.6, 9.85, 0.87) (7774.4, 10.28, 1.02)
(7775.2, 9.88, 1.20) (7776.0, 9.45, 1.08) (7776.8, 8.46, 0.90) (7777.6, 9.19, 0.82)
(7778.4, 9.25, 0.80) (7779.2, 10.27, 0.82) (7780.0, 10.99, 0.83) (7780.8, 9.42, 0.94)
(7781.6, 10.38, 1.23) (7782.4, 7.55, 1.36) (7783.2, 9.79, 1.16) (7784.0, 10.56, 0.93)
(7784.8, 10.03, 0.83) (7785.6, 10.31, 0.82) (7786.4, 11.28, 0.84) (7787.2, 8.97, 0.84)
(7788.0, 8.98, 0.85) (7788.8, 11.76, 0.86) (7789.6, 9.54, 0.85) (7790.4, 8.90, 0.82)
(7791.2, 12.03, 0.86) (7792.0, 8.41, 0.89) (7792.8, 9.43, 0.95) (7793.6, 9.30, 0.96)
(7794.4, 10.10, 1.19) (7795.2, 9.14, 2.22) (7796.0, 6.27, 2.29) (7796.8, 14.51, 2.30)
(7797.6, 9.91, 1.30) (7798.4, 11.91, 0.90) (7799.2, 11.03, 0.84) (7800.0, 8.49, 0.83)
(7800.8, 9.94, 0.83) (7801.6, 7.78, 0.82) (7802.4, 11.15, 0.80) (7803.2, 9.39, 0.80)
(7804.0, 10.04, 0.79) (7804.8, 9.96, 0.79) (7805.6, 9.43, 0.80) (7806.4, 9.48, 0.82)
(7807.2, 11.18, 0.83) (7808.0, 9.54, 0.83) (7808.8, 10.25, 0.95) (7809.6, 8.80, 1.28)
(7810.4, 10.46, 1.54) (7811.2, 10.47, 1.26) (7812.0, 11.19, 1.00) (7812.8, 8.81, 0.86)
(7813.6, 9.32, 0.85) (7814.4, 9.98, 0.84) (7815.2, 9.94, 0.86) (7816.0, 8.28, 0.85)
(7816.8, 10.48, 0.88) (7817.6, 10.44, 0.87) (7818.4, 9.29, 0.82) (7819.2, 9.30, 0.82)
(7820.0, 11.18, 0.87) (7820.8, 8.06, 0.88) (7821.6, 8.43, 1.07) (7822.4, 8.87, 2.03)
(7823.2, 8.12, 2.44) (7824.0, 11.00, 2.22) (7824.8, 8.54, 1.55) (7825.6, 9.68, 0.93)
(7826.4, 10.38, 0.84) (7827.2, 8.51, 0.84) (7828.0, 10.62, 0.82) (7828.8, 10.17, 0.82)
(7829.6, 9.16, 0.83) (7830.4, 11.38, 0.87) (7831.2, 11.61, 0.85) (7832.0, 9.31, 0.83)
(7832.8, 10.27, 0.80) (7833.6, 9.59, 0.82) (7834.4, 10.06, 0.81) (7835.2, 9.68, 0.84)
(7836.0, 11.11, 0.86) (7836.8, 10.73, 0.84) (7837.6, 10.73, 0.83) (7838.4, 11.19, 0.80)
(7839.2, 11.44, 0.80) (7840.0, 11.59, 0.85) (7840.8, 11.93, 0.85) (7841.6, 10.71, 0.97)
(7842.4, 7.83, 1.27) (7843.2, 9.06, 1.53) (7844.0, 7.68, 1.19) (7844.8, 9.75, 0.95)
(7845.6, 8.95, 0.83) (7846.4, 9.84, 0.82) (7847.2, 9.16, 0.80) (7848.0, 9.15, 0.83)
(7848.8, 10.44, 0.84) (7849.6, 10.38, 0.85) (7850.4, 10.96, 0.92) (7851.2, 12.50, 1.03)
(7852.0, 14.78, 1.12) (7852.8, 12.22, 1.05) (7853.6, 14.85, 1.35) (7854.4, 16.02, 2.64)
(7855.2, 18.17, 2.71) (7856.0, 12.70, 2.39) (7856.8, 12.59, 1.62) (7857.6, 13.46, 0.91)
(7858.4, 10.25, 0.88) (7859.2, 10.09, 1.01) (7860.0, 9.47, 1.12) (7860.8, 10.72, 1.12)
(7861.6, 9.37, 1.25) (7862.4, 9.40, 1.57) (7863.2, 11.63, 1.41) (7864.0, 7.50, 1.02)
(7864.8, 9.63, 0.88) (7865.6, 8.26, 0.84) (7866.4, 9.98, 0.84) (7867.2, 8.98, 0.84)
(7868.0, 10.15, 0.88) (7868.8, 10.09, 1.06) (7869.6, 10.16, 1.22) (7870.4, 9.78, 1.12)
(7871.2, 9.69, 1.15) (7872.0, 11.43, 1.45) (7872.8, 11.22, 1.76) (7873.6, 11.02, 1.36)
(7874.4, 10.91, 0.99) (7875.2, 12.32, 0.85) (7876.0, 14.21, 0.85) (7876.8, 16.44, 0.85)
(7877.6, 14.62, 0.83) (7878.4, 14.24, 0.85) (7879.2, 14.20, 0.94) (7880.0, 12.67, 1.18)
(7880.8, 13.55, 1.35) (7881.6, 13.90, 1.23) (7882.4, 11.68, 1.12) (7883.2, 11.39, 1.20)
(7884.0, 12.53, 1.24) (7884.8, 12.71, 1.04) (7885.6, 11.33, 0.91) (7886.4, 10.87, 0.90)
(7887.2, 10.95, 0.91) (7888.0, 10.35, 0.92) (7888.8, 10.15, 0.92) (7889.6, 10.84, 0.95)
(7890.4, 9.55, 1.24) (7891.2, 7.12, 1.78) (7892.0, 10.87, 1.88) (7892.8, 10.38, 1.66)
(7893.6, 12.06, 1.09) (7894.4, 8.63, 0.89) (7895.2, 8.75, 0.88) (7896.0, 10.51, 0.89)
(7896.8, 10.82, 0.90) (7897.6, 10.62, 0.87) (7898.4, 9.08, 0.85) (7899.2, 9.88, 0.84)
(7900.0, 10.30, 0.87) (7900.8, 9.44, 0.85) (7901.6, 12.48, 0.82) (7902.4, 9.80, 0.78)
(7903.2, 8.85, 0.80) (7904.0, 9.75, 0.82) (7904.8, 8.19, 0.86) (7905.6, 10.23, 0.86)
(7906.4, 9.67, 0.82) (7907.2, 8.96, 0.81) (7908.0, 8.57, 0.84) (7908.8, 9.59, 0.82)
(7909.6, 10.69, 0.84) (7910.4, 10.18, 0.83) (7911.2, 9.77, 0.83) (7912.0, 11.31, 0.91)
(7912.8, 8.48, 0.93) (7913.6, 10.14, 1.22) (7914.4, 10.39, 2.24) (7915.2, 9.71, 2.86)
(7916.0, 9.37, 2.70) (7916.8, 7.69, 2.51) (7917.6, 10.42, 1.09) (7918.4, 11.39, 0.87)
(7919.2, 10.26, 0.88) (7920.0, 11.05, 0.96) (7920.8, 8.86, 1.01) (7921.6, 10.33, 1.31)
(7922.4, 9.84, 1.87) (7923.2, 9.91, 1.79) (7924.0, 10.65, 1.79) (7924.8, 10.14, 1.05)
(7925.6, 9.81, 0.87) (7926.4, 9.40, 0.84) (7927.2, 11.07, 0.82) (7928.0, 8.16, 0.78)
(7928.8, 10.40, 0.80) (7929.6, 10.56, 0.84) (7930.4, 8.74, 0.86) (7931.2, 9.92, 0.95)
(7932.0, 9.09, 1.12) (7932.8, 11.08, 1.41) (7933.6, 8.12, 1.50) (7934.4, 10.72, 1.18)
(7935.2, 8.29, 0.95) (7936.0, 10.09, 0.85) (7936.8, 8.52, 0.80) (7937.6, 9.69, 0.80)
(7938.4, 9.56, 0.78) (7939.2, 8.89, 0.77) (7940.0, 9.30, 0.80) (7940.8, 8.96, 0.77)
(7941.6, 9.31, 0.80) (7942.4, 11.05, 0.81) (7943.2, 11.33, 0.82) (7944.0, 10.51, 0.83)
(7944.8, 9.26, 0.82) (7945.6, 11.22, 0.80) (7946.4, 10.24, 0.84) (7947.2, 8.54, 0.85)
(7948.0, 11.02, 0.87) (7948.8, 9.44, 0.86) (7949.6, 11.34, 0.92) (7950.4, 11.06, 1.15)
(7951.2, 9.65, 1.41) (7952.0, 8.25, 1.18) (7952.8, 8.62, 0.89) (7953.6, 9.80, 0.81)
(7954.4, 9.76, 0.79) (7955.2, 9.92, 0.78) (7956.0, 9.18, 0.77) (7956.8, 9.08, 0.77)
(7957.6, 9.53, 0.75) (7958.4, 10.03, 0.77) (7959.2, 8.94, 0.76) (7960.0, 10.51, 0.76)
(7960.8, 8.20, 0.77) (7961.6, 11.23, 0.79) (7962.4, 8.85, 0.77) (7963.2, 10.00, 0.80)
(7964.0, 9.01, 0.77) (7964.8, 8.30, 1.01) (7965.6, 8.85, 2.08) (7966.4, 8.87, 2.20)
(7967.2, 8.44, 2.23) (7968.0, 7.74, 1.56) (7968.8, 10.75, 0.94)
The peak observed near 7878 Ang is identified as [N II]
